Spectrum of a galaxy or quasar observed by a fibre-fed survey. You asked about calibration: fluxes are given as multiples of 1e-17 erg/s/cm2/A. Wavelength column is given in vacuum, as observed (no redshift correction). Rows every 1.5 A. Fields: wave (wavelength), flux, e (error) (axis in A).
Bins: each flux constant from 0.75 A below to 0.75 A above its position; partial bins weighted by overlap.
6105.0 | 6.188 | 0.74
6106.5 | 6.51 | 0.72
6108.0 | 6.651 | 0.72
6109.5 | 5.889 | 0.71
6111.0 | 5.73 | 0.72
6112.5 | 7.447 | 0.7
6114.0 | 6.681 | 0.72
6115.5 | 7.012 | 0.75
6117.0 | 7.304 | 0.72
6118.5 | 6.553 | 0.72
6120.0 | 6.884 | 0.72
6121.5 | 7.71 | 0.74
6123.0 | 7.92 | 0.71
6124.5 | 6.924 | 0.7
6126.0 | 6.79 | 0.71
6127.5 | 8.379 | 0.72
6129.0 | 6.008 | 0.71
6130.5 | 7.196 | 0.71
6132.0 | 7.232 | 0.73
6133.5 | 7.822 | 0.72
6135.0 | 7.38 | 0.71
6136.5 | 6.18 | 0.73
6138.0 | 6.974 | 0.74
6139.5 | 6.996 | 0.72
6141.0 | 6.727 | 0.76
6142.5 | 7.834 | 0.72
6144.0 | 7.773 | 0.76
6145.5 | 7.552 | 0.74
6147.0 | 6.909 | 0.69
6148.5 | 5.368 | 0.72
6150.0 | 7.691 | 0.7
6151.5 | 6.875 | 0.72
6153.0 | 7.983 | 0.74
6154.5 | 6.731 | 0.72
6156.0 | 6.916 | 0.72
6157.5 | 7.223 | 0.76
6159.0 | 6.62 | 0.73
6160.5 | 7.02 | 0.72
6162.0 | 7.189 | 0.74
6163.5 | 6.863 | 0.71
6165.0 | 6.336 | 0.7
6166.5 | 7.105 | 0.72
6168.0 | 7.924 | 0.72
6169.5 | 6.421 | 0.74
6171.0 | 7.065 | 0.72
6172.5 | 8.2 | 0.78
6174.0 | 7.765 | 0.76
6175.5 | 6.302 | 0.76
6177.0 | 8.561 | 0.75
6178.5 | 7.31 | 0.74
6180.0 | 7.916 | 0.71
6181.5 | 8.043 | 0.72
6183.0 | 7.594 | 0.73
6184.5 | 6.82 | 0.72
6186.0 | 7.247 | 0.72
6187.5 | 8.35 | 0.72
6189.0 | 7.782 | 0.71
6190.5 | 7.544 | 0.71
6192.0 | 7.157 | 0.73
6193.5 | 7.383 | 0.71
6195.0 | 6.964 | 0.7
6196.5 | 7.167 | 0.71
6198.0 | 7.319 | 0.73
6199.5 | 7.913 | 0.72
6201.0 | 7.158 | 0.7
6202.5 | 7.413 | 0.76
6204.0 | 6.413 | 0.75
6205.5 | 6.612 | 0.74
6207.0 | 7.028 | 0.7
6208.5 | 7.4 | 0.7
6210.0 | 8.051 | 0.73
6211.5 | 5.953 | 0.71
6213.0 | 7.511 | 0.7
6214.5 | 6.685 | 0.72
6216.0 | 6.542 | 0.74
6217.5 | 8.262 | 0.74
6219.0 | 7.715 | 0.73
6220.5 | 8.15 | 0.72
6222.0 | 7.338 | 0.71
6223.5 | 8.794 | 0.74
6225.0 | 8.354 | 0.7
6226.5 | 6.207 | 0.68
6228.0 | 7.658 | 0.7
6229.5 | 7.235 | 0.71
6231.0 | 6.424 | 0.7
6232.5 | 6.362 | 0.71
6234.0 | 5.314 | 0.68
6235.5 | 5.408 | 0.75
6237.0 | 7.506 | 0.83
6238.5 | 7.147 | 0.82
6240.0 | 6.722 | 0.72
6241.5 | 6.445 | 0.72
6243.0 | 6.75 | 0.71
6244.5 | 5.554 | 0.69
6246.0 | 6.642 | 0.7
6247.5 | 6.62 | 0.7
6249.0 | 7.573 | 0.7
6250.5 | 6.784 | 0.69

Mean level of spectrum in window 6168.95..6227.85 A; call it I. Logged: 7.4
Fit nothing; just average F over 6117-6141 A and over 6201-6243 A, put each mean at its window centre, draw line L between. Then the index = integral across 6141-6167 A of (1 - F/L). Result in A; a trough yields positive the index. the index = 0.2 A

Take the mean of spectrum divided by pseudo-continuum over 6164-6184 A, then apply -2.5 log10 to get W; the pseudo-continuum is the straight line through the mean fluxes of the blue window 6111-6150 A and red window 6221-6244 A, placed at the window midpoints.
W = -0.060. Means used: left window 7.09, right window 6.91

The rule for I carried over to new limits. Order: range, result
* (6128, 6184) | 7.18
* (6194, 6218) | 7.14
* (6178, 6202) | 7.48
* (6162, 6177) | 7.19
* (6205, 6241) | 7.1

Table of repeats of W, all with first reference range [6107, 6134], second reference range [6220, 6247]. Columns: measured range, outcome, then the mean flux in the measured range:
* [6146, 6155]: 0.00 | 6.95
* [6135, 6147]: -0.03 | 7.15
